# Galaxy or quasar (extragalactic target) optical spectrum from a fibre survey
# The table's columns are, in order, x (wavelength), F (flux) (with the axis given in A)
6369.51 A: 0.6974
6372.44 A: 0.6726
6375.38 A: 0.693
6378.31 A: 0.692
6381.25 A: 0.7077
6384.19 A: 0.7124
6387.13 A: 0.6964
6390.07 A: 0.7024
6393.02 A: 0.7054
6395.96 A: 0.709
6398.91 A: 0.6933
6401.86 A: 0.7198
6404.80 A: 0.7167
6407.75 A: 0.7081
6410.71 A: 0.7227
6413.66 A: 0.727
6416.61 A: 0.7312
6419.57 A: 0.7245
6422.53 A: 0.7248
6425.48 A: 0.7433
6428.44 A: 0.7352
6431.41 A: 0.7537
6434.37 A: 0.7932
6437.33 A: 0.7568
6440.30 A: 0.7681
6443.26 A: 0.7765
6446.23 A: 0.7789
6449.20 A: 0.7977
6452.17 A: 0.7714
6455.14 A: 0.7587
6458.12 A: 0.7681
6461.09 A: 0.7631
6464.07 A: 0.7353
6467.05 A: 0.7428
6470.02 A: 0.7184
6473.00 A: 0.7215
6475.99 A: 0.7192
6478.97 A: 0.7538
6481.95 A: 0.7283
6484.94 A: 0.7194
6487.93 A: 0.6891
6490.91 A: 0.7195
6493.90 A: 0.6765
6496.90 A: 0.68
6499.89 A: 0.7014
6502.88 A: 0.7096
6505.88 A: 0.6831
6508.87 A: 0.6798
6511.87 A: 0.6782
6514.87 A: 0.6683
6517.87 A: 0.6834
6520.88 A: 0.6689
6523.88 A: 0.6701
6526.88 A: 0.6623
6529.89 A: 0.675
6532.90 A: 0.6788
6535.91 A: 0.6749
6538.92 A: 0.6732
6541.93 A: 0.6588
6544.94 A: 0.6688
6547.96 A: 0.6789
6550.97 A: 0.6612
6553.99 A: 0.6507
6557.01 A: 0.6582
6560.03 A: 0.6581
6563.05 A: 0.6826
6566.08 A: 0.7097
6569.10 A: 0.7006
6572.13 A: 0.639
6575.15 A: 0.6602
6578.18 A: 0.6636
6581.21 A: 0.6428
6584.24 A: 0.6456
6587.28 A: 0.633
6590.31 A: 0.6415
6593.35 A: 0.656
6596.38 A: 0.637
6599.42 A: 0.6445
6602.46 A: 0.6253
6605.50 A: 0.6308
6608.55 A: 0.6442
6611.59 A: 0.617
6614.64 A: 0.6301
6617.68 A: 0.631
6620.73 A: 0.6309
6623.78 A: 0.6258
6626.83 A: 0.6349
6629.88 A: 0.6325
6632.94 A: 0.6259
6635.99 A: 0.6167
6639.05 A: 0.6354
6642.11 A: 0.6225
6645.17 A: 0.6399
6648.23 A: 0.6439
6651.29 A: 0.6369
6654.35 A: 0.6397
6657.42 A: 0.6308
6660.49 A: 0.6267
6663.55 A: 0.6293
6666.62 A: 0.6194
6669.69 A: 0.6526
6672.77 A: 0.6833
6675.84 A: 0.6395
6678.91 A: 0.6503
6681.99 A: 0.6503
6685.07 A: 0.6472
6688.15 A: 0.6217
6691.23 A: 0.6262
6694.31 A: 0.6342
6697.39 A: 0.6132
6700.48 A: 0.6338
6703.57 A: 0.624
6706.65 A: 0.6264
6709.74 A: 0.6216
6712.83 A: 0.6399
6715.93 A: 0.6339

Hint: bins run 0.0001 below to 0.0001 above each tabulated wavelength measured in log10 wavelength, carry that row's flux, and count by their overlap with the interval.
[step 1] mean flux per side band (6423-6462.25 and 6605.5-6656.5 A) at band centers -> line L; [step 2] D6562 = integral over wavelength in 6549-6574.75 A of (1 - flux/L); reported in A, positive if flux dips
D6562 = 0.4 A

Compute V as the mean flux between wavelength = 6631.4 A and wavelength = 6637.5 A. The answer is 0.621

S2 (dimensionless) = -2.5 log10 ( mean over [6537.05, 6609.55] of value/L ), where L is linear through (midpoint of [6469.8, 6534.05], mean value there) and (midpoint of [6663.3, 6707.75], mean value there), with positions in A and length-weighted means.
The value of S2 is 0.02 mag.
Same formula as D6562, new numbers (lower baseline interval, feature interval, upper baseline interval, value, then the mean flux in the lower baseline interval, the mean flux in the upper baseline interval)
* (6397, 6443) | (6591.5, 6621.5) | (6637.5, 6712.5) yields 1.2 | 0.735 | 0.635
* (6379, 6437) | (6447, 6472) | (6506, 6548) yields -2.0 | 0.723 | 0.673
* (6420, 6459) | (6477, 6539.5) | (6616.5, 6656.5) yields 2.4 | 0.762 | 0.632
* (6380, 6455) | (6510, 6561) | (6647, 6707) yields 1.6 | 0.736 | 0.637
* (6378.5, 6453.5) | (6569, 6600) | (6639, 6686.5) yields 1.0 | 0.734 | 0.641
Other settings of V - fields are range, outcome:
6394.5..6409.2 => 0.71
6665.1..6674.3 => 0.651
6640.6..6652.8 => 0.636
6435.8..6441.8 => 0.763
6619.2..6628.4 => 0.631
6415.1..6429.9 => 0.732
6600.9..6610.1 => 0.633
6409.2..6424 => 0.726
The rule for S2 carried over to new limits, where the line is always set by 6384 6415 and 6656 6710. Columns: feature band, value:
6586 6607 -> 0.033 mag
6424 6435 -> -0.077 mag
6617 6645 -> 0.035 mag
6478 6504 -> -0.034 mag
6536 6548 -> 0.005 mag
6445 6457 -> -0.117 mag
